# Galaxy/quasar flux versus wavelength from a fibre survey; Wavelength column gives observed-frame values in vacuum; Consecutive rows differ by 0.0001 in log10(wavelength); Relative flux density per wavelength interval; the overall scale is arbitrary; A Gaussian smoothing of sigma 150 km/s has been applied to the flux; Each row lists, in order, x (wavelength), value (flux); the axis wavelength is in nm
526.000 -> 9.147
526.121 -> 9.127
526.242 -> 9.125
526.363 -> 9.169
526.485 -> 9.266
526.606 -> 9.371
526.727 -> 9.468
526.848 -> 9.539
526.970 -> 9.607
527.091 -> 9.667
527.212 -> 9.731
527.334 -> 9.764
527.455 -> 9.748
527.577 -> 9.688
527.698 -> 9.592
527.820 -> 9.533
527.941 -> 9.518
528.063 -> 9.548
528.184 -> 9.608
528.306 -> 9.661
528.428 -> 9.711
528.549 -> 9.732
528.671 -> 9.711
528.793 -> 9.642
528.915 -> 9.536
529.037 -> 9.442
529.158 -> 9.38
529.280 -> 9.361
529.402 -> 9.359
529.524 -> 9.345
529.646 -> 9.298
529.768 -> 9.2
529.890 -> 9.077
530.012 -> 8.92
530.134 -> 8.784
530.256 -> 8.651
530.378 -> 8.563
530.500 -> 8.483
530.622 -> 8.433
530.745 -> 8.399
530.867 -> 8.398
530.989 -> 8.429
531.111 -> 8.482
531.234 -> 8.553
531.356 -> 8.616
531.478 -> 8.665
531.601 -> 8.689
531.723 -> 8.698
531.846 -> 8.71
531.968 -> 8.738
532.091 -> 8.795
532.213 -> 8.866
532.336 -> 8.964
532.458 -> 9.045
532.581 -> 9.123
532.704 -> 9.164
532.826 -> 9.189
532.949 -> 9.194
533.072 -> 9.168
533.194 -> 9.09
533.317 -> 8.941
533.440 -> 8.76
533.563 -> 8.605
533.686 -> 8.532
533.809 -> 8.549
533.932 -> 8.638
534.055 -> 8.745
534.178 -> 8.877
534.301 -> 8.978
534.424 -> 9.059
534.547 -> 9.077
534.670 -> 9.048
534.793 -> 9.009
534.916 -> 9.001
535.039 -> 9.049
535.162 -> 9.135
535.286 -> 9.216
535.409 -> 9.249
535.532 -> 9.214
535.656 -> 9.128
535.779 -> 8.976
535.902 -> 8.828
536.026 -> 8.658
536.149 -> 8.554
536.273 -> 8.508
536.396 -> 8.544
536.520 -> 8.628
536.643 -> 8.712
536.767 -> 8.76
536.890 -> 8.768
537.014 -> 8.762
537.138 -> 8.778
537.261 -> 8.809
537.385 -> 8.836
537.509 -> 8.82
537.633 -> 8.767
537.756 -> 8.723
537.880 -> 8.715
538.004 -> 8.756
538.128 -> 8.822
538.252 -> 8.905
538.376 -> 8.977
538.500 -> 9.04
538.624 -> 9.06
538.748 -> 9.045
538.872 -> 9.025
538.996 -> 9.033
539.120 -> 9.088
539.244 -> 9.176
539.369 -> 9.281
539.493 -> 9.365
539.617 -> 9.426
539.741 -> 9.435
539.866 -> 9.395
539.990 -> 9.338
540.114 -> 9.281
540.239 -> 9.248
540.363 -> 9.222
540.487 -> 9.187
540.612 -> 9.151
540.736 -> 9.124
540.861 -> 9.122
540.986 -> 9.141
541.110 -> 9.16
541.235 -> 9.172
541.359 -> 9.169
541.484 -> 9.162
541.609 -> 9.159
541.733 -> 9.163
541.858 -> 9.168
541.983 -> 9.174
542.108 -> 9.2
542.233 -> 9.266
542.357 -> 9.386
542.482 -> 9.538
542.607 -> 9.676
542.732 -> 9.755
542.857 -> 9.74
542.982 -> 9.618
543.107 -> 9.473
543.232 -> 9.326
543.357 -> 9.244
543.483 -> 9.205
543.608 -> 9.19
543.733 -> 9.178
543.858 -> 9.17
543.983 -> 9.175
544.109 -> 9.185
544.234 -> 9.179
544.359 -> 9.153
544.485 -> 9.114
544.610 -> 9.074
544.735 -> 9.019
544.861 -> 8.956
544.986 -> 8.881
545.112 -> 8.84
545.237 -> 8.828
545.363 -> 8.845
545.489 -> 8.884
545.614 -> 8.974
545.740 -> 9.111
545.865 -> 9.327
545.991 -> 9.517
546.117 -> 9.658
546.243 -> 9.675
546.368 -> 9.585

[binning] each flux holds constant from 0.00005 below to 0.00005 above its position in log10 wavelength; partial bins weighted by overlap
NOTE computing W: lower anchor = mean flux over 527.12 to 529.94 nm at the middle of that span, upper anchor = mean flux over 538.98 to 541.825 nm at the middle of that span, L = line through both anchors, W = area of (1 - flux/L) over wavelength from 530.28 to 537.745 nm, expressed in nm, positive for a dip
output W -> 0.455 nm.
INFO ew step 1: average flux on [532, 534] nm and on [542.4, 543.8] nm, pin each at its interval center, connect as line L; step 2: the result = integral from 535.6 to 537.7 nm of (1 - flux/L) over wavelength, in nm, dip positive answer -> 0.08 nm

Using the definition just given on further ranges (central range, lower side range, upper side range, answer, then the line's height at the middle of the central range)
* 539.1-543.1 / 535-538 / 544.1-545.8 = -0.17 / 8.92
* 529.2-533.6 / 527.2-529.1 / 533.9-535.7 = 0.23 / 9.34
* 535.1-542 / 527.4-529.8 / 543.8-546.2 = 0.19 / 9.27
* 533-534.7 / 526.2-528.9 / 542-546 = 0.10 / 9.43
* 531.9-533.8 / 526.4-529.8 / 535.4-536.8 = 0.03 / 9.1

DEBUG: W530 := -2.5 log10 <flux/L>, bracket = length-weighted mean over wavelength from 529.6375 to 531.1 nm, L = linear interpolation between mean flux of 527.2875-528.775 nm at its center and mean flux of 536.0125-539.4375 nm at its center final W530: 0.09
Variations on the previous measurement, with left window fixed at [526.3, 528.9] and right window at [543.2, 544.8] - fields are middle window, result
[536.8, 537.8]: 0.065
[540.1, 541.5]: 0.008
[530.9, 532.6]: 0.089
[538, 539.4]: 0.033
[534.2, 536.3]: 0.047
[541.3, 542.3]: 0.004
